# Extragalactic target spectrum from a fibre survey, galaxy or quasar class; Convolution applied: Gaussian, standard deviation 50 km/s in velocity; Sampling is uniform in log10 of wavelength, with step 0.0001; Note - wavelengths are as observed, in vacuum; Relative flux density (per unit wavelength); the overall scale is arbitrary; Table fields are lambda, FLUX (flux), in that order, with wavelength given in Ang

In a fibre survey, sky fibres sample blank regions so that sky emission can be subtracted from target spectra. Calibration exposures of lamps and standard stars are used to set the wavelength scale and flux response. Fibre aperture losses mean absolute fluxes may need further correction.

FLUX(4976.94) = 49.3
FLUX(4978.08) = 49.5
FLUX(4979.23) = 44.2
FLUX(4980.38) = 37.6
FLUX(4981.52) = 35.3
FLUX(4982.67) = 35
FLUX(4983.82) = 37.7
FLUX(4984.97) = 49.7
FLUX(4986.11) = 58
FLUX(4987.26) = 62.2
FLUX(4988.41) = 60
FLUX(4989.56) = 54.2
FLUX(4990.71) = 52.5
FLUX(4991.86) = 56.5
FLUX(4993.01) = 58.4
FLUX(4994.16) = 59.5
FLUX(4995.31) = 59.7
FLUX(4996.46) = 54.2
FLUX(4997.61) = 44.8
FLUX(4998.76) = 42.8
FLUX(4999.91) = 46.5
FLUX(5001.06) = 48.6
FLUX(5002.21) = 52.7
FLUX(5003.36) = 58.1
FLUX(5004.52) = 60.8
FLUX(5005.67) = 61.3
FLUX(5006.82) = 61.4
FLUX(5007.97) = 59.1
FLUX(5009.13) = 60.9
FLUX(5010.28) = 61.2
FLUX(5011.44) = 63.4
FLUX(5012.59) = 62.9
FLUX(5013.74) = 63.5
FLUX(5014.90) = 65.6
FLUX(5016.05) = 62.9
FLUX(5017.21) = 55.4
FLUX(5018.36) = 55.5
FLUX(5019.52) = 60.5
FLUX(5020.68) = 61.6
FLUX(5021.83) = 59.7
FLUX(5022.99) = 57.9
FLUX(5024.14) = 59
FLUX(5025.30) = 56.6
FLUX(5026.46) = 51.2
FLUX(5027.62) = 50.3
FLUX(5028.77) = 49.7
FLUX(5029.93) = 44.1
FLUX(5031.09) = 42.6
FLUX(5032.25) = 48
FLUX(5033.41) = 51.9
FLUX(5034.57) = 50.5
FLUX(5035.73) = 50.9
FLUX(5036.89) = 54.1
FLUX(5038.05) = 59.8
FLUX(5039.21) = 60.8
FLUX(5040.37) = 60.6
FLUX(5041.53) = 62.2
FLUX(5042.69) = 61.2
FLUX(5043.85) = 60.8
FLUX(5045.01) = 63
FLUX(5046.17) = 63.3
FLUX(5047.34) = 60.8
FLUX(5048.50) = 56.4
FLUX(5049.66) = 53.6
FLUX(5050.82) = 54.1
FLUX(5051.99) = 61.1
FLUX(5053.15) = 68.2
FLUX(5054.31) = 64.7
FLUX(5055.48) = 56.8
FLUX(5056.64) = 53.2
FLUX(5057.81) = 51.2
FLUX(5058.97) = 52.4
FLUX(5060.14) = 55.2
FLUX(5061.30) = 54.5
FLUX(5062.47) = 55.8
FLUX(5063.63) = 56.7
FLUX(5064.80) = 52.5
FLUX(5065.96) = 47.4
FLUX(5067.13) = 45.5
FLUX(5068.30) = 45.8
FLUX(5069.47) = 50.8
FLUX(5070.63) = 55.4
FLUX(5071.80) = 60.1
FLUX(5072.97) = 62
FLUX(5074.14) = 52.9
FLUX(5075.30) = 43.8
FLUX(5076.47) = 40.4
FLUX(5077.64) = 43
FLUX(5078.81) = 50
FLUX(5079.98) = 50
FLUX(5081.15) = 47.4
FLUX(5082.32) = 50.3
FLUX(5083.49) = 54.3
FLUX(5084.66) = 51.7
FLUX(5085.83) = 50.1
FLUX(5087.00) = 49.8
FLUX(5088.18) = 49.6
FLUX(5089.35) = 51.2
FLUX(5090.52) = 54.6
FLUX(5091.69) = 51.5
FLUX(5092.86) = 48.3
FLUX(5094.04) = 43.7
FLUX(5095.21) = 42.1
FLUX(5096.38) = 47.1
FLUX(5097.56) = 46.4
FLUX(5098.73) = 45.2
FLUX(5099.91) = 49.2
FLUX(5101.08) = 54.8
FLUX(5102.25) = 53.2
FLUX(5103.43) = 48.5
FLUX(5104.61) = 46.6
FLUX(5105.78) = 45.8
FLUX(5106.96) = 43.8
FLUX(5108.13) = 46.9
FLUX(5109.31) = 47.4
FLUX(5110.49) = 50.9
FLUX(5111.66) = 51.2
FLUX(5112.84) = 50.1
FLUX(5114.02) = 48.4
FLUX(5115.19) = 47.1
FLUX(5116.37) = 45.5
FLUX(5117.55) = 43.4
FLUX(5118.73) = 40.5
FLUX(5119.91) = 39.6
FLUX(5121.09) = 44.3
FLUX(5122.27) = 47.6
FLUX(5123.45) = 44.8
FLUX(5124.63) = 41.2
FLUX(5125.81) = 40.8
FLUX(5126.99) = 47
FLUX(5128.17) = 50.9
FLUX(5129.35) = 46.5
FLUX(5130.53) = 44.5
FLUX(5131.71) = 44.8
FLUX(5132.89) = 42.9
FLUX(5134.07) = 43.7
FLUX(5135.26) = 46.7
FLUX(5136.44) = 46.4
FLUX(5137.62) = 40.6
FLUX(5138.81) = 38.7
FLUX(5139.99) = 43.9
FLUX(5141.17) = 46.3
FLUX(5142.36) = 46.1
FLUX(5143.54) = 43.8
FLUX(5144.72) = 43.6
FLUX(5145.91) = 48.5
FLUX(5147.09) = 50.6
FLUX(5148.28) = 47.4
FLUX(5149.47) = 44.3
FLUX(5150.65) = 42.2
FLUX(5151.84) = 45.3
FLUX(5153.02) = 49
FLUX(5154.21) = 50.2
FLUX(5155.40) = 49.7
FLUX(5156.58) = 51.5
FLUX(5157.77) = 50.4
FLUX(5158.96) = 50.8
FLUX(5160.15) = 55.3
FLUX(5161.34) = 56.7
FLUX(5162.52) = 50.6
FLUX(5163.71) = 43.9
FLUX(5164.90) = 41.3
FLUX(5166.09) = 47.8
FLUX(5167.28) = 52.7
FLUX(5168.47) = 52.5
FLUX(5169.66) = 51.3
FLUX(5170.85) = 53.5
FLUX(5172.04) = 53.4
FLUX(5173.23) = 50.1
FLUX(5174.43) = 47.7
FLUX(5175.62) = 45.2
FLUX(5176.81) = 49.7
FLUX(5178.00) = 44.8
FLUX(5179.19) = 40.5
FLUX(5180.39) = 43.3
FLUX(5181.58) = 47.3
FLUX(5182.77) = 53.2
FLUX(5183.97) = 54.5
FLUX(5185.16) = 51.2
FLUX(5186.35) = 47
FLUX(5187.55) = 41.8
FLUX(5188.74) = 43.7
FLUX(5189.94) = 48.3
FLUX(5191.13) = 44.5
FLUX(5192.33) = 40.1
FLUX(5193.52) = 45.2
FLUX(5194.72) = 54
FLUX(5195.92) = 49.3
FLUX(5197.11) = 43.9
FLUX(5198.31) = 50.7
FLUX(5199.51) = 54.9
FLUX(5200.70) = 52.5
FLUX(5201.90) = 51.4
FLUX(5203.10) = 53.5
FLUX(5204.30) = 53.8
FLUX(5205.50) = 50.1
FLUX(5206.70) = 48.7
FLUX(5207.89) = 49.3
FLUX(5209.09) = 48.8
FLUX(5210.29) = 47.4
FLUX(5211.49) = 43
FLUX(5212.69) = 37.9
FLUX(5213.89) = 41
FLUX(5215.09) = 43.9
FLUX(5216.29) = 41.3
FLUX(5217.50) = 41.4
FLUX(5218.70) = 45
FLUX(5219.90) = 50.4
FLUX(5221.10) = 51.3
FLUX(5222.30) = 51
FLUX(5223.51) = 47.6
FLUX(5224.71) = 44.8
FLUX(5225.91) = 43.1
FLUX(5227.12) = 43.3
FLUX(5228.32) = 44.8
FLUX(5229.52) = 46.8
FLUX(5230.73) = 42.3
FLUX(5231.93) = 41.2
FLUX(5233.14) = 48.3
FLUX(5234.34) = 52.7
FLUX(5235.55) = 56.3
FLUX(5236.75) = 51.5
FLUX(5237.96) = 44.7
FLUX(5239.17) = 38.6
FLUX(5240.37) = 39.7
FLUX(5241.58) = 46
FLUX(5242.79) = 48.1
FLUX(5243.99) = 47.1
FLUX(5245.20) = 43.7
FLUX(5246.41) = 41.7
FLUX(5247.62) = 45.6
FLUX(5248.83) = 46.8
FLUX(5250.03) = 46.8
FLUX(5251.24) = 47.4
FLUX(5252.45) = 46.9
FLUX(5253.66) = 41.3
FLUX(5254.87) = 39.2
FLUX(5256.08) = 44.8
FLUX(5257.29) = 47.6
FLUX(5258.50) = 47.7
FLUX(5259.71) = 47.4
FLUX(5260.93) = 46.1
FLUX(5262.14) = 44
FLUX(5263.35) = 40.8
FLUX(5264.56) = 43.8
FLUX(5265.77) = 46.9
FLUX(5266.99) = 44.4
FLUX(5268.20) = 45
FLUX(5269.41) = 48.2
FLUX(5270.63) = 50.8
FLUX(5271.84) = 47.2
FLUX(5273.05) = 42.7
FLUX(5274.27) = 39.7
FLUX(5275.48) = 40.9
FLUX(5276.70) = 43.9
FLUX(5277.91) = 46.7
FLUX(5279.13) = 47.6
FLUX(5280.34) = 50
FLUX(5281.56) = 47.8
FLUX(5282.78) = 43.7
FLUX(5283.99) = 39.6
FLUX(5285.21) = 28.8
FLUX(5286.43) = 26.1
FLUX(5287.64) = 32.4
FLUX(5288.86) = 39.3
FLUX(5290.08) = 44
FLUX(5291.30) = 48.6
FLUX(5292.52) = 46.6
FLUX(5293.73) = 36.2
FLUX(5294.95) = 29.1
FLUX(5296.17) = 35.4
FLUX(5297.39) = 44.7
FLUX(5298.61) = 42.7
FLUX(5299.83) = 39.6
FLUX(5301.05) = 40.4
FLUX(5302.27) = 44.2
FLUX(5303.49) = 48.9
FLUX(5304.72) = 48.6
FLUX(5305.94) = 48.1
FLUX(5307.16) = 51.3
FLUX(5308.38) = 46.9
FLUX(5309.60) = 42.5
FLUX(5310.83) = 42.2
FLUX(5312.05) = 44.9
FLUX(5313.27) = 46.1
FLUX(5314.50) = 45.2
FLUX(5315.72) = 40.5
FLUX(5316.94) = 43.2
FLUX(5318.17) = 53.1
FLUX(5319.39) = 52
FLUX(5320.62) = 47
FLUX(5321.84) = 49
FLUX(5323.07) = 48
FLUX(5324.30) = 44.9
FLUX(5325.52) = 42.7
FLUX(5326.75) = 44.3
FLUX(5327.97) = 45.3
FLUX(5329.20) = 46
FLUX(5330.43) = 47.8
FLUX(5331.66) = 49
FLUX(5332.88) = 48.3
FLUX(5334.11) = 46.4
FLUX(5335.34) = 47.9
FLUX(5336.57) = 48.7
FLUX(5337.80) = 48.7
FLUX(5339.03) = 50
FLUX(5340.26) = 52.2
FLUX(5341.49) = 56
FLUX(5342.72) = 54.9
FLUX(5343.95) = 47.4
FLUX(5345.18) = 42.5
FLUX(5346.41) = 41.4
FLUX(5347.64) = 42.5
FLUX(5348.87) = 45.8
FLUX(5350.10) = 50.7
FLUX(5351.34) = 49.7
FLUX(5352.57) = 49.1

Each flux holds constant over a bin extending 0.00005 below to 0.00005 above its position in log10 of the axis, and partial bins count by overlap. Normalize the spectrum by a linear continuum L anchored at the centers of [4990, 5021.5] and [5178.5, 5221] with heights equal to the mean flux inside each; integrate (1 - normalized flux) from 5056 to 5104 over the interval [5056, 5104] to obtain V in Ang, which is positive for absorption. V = 2.8 Ang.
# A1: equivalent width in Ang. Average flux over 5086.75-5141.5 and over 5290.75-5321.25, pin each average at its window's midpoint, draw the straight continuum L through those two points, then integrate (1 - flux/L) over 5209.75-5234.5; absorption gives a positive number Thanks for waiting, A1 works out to 0.1 Ang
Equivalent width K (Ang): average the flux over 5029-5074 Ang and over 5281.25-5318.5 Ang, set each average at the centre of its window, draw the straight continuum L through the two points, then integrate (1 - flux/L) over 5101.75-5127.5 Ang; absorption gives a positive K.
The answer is 2.9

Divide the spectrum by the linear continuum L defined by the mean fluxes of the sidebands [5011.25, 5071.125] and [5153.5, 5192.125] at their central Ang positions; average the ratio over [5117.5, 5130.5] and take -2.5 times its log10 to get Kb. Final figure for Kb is 0.16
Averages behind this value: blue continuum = 56.1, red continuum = 48.8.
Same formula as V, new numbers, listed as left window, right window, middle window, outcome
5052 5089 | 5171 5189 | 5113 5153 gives 3.9 Ang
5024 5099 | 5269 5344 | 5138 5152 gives 1.4 Ang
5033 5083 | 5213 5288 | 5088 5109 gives 1.7 Ang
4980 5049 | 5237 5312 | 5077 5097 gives 1.1 Ang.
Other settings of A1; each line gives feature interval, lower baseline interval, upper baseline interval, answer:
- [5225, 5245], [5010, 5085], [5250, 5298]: -0.4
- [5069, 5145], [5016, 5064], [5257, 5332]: 8.3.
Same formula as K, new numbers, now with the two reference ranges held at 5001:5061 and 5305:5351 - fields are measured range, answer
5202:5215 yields 1.0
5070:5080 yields 0.9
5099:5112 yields 1.4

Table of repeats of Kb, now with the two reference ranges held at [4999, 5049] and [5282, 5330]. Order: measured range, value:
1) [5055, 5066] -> 0.03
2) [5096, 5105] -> 0.09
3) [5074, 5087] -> 0.12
